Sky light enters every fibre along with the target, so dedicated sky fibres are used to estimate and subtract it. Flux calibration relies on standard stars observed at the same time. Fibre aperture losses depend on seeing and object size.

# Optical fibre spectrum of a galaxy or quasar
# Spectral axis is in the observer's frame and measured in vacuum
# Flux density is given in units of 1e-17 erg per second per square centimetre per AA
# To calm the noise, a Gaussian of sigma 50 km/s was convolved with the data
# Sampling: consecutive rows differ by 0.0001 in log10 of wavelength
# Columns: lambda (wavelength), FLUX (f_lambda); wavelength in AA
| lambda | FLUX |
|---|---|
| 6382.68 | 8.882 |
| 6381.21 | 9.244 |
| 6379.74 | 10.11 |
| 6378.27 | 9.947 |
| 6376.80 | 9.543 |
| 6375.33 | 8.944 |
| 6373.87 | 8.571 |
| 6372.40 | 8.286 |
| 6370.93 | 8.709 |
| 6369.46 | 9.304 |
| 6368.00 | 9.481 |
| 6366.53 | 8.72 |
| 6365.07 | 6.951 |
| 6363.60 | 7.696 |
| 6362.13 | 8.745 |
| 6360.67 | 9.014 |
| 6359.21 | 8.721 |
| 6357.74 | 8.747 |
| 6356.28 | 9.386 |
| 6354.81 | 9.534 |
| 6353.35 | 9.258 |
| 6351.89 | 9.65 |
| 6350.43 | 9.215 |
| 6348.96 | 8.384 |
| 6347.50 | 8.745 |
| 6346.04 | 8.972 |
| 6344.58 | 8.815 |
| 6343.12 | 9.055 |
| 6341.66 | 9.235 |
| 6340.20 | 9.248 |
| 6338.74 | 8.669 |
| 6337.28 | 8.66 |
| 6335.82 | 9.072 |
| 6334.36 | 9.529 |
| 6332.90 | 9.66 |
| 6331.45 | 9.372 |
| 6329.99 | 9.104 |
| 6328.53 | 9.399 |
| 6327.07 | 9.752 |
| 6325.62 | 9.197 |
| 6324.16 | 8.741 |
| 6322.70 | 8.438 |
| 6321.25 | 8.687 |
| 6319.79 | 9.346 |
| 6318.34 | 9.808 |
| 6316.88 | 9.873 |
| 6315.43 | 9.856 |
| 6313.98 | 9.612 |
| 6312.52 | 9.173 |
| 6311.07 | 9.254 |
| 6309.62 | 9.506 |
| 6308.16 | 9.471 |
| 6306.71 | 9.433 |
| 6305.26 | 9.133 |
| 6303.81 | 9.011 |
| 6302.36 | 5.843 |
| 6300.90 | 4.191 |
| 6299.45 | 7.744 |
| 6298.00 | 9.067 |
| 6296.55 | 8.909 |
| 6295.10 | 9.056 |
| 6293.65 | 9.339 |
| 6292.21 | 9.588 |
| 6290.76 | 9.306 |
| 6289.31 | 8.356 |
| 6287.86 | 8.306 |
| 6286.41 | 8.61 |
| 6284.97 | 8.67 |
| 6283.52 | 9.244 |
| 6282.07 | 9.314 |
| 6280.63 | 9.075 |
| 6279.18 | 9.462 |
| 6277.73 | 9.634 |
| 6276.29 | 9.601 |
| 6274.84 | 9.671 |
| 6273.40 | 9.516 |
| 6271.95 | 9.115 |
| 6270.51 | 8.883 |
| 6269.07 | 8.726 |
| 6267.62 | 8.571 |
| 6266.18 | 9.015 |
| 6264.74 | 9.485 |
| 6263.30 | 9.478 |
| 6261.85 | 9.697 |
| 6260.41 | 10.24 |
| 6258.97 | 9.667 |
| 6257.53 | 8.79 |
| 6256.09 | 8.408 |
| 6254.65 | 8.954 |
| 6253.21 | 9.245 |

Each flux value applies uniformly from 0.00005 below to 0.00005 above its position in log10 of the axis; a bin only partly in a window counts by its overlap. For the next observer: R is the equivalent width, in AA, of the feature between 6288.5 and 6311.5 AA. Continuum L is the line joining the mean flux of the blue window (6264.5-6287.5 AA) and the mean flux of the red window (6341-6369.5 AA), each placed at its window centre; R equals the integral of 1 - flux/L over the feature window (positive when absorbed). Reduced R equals 1.3 AA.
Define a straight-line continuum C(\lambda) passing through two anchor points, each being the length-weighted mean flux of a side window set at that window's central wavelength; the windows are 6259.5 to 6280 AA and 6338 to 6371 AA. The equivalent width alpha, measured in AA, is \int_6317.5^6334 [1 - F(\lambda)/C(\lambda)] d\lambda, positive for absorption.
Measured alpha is -0.4 AA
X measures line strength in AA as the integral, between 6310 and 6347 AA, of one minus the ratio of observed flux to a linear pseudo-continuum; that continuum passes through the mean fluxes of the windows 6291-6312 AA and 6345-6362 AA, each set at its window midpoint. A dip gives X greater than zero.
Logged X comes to -1.7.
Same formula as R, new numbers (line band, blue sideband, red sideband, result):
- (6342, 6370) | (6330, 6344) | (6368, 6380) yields 0.9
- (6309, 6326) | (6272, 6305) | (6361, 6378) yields -1.2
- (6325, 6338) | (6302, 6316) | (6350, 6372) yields -0.4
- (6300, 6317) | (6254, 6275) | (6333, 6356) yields 0.9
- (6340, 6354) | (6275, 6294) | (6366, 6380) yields 0.1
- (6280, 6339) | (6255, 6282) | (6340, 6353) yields 1.4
